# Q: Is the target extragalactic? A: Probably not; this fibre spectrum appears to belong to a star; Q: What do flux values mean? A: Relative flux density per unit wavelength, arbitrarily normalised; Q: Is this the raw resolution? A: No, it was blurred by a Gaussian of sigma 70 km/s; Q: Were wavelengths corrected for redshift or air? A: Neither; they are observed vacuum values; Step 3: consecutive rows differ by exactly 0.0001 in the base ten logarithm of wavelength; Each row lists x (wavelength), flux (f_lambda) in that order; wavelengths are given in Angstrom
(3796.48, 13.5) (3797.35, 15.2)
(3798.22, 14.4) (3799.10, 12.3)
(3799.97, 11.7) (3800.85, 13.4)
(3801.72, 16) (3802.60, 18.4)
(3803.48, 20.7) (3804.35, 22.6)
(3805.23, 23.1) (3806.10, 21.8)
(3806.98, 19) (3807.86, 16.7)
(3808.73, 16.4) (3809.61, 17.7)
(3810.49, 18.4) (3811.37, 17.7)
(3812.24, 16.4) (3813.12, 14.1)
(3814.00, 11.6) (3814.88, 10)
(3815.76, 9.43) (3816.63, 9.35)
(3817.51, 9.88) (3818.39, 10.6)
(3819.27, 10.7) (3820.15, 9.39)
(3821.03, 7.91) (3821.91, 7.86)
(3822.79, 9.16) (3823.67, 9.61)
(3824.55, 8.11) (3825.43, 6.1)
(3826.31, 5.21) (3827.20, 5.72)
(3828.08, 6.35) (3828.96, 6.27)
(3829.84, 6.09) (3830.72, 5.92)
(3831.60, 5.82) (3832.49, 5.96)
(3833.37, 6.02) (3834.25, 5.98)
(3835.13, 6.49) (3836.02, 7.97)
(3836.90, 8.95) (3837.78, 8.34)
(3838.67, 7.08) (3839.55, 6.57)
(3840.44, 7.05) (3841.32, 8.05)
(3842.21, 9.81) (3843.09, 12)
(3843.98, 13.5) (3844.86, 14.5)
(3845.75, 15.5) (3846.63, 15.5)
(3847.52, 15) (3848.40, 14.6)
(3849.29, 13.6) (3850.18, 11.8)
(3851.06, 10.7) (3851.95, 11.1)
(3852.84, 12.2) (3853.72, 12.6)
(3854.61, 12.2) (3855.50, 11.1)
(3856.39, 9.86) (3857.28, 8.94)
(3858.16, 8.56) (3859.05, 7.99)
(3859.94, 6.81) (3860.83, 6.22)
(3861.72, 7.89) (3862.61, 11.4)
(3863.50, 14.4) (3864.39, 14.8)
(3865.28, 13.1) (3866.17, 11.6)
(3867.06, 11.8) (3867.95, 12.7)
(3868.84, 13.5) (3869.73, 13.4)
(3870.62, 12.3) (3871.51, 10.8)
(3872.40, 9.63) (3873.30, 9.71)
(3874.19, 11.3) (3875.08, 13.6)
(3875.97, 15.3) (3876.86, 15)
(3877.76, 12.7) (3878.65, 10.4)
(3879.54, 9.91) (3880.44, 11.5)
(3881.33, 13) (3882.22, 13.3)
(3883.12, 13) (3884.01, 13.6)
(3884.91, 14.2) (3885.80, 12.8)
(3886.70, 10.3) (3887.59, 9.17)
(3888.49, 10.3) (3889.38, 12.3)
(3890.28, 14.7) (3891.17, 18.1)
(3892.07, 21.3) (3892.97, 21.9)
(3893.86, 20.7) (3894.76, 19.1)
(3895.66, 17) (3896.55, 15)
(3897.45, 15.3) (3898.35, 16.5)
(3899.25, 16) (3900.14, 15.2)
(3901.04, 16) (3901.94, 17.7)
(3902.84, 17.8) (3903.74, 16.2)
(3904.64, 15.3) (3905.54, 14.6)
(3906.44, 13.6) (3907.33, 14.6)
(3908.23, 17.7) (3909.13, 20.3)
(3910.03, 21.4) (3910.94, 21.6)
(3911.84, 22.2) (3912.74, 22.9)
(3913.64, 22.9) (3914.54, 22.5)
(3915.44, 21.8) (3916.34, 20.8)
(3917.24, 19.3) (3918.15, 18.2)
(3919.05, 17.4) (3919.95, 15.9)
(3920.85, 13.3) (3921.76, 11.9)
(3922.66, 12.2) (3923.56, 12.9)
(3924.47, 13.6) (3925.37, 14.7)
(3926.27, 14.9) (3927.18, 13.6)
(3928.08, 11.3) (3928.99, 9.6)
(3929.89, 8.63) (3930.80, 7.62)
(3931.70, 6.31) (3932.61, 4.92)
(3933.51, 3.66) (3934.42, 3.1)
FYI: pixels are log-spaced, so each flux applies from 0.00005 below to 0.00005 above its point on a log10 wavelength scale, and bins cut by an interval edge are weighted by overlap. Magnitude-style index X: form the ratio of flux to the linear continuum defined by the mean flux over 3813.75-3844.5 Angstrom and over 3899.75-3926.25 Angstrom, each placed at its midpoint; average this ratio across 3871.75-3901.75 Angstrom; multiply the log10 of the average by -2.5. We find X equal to 0.027 mag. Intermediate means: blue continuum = 8.13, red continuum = 17.4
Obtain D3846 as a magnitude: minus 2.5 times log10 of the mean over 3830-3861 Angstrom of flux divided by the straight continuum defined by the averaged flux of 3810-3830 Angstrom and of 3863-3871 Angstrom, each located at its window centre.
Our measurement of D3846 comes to 0.19 mag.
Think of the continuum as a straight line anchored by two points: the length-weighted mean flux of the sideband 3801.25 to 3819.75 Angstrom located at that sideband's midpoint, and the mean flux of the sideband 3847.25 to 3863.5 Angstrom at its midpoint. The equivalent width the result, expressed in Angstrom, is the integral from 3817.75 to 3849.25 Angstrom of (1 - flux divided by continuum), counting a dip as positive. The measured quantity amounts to 9.7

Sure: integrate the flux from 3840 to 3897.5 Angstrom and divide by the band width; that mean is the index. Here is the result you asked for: 12.6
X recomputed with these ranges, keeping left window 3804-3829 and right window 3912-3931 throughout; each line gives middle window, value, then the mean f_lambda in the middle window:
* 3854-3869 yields 0.275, 10.7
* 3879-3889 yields 0.216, 11.9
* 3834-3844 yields 0.494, 8.31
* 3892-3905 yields -0.156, 17.3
